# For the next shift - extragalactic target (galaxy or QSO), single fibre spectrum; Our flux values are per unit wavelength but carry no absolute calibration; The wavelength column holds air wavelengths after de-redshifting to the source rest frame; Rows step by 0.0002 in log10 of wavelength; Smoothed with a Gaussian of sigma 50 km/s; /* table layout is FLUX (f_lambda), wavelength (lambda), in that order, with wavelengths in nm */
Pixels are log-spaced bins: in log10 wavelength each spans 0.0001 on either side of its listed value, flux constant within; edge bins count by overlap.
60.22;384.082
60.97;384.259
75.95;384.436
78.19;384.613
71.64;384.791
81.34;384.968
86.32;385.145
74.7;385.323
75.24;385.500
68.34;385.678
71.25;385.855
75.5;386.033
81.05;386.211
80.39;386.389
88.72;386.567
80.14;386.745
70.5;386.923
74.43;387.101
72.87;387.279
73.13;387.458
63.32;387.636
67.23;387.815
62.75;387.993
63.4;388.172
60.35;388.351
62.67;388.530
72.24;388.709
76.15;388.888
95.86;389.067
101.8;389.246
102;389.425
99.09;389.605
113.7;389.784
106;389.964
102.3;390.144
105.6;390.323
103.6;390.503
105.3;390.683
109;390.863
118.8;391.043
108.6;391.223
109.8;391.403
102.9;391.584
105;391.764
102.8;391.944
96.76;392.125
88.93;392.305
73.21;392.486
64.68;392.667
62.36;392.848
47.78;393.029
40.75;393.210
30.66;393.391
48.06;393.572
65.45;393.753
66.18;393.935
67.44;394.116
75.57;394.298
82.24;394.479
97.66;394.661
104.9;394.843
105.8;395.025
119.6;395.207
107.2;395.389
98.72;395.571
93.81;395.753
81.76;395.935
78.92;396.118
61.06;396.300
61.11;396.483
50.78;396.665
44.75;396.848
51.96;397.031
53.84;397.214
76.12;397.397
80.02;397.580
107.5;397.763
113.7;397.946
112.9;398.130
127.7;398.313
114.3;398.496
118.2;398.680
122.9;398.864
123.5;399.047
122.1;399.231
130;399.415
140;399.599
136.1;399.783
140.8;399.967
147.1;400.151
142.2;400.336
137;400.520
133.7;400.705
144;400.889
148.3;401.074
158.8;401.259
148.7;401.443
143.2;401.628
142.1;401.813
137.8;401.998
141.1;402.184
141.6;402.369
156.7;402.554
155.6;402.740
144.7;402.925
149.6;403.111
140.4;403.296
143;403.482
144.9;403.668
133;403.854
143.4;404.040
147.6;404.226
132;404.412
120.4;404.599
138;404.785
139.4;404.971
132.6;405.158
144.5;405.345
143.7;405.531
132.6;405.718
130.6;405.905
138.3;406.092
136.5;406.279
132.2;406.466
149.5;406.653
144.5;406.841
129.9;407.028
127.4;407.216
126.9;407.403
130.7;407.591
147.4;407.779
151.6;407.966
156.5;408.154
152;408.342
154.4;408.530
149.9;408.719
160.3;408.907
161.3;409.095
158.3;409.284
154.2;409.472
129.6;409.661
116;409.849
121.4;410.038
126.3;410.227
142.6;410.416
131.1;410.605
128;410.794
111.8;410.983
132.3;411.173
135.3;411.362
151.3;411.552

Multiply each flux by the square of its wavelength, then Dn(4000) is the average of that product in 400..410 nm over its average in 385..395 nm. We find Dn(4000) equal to 1.87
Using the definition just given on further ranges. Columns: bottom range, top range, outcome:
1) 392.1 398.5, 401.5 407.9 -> 1.86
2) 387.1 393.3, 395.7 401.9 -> 1.35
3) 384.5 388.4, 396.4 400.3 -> 1.50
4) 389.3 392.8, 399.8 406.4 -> 1.50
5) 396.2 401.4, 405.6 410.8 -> 1.32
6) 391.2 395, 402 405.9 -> 1.91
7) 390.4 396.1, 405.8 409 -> 1.76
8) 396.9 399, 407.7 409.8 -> 1.64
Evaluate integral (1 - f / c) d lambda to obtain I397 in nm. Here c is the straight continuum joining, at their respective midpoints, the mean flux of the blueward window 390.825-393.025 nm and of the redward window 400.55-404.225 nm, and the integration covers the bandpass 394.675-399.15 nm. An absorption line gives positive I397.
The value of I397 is 0.97 nm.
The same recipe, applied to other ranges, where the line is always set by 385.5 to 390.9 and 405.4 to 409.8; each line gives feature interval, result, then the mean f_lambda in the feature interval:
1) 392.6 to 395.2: 0.800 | 70.2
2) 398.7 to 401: -0.294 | 135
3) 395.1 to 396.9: 0.440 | 80.8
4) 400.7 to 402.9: -0.372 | 146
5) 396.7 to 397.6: 0.420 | 59.2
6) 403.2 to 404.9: -0.077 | 138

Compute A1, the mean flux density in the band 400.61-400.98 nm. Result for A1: 139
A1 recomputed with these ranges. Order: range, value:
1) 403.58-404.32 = 142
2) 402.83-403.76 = 145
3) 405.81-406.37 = 135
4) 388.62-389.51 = 89.6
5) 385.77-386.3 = 75.9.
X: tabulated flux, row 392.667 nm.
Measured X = 64.68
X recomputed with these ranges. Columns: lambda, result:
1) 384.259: 60.97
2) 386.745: 80.14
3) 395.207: 119.6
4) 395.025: 105.8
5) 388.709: 72.24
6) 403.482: 143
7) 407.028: 129.9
